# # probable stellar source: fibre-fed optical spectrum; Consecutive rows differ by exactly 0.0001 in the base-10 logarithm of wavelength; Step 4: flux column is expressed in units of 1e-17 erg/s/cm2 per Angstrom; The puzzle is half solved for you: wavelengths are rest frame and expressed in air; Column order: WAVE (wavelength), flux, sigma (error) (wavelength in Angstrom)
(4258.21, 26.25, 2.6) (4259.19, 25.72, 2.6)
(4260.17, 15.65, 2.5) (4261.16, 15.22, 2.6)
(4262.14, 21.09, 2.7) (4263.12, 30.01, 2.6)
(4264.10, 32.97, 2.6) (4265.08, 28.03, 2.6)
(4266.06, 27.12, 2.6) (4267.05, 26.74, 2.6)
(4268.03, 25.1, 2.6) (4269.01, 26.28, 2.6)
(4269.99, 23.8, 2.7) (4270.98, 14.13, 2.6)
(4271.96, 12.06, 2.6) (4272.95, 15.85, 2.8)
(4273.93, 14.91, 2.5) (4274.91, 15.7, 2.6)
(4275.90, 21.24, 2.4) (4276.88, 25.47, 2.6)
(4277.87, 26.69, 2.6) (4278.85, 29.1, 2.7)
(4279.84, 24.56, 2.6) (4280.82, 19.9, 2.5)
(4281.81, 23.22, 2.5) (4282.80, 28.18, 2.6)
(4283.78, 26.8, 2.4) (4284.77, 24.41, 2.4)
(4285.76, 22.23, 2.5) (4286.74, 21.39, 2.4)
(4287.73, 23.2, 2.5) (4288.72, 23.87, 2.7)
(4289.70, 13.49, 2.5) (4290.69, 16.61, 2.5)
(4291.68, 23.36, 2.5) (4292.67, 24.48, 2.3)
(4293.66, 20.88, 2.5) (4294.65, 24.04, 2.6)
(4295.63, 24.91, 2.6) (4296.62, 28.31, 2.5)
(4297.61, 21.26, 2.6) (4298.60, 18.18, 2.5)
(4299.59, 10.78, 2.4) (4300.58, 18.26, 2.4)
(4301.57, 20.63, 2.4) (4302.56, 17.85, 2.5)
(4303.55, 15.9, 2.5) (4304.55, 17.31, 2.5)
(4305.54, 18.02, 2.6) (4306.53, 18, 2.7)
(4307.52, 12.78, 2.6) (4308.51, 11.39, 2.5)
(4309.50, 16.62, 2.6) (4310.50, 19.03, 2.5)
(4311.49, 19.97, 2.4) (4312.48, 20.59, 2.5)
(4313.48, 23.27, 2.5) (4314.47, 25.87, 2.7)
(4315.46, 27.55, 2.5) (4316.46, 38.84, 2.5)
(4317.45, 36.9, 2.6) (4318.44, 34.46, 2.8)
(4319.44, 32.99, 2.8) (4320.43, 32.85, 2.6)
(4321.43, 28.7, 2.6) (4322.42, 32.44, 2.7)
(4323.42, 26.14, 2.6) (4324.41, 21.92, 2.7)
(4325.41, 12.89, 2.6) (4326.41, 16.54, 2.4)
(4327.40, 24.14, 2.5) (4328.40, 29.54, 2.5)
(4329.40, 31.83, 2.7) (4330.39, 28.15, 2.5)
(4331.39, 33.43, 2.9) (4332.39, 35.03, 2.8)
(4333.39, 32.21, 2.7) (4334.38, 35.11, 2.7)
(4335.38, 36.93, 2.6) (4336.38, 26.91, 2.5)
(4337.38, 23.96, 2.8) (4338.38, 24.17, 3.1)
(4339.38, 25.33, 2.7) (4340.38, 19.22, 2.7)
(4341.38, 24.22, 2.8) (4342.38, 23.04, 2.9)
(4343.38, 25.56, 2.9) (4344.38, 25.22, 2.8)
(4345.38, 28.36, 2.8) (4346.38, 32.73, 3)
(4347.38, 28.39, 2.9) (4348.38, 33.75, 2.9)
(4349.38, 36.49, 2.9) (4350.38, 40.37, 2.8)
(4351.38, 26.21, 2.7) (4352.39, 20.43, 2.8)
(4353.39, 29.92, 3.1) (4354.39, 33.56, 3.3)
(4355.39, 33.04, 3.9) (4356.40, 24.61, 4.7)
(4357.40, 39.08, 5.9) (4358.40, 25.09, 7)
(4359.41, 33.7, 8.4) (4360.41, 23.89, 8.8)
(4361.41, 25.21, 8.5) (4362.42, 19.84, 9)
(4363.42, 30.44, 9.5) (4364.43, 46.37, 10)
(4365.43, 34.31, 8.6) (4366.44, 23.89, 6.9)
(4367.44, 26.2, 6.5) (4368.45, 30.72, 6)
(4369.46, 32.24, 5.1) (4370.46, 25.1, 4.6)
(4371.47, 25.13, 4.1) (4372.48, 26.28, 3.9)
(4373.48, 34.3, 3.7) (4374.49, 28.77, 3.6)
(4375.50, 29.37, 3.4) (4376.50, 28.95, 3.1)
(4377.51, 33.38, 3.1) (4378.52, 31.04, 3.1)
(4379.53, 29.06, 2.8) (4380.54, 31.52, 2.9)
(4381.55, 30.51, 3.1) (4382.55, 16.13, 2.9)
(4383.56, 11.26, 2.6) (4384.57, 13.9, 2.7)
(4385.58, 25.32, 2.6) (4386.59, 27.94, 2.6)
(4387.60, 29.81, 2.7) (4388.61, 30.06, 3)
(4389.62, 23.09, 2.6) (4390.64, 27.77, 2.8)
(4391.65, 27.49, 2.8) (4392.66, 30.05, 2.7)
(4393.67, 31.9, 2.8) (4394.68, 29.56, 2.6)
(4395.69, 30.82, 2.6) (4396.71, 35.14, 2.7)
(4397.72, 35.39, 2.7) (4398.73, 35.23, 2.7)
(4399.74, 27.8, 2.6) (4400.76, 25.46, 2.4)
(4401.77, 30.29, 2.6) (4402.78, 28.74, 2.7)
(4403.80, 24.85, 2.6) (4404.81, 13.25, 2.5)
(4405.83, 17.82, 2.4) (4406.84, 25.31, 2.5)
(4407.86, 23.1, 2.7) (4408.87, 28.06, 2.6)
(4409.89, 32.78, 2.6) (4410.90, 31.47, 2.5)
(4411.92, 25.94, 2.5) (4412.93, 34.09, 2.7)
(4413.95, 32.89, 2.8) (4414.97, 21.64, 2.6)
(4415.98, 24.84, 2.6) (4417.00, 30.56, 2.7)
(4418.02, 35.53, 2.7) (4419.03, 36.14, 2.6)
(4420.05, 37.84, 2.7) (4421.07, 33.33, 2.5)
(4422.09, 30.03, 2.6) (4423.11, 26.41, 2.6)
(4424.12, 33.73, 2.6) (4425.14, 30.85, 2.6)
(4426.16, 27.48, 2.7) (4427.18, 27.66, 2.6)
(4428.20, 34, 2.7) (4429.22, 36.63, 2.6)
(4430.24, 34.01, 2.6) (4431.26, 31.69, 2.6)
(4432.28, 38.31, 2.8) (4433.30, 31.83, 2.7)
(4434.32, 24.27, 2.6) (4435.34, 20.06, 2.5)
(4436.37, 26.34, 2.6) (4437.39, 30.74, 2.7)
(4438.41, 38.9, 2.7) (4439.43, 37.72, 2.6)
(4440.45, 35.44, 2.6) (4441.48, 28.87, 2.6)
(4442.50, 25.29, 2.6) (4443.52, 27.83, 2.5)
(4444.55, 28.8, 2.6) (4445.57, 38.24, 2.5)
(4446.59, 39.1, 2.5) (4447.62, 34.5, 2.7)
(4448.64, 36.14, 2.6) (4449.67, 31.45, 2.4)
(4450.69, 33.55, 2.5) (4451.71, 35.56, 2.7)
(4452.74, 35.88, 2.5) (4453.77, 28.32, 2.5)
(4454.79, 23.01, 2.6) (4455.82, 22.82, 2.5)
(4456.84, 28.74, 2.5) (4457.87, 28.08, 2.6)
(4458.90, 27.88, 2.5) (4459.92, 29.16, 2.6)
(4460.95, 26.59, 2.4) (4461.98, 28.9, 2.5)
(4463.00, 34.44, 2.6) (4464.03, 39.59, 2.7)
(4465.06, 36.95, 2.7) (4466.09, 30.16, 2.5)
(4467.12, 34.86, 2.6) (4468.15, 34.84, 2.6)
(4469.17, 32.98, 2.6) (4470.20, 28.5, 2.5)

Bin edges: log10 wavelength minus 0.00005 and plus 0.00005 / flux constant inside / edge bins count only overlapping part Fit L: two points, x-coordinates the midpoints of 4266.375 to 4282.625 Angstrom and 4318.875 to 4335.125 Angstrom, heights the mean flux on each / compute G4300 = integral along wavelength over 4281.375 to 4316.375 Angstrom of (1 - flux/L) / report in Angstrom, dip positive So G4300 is 5.5 Angstrom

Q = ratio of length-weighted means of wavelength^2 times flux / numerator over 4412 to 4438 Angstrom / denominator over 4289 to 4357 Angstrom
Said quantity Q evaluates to 1.3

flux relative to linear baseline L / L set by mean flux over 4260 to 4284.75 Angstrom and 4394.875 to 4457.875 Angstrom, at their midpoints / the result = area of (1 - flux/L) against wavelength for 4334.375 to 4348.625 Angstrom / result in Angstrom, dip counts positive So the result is -0.5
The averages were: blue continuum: 22.9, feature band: 27.1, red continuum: 30.3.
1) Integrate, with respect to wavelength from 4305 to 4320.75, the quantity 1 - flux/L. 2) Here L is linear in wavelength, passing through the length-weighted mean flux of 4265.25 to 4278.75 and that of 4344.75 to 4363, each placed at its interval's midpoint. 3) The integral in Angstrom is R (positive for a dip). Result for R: 0.94 Angstrom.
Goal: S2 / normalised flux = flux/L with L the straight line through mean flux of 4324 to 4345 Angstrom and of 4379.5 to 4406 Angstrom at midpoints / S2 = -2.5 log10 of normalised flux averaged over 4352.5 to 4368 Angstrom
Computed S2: -0.12 mag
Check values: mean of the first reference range 26.5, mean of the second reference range 26.7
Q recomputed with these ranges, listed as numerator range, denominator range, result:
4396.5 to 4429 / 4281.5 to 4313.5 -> 1.53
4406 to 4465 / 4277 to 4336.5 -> 1.35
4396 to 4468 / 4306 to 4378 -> 1.14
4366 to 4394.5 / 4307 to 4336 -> 1.04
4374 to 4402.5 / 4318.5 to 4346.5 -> 1.05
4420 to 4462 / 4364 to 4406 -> 1.14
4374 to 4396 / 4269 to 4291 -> 1.33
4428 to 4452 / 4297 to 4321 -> 1.56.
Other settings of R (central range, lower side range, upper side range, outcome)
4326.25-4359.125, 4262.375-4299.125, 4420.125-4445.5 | -3.5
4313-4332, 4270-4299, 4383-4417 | -4.0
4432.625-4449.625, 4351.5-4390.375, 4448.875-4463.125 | -1.3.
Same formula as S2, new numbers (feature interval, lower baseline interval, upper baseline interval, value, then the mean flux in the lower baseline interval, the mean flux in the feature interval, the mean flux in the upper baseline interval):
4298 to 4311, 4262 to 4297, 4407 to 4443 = 0.42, 23.1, 16.6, 30.8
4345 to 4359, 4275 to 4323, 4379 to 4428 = -0.20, 23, 30.9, 28.2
